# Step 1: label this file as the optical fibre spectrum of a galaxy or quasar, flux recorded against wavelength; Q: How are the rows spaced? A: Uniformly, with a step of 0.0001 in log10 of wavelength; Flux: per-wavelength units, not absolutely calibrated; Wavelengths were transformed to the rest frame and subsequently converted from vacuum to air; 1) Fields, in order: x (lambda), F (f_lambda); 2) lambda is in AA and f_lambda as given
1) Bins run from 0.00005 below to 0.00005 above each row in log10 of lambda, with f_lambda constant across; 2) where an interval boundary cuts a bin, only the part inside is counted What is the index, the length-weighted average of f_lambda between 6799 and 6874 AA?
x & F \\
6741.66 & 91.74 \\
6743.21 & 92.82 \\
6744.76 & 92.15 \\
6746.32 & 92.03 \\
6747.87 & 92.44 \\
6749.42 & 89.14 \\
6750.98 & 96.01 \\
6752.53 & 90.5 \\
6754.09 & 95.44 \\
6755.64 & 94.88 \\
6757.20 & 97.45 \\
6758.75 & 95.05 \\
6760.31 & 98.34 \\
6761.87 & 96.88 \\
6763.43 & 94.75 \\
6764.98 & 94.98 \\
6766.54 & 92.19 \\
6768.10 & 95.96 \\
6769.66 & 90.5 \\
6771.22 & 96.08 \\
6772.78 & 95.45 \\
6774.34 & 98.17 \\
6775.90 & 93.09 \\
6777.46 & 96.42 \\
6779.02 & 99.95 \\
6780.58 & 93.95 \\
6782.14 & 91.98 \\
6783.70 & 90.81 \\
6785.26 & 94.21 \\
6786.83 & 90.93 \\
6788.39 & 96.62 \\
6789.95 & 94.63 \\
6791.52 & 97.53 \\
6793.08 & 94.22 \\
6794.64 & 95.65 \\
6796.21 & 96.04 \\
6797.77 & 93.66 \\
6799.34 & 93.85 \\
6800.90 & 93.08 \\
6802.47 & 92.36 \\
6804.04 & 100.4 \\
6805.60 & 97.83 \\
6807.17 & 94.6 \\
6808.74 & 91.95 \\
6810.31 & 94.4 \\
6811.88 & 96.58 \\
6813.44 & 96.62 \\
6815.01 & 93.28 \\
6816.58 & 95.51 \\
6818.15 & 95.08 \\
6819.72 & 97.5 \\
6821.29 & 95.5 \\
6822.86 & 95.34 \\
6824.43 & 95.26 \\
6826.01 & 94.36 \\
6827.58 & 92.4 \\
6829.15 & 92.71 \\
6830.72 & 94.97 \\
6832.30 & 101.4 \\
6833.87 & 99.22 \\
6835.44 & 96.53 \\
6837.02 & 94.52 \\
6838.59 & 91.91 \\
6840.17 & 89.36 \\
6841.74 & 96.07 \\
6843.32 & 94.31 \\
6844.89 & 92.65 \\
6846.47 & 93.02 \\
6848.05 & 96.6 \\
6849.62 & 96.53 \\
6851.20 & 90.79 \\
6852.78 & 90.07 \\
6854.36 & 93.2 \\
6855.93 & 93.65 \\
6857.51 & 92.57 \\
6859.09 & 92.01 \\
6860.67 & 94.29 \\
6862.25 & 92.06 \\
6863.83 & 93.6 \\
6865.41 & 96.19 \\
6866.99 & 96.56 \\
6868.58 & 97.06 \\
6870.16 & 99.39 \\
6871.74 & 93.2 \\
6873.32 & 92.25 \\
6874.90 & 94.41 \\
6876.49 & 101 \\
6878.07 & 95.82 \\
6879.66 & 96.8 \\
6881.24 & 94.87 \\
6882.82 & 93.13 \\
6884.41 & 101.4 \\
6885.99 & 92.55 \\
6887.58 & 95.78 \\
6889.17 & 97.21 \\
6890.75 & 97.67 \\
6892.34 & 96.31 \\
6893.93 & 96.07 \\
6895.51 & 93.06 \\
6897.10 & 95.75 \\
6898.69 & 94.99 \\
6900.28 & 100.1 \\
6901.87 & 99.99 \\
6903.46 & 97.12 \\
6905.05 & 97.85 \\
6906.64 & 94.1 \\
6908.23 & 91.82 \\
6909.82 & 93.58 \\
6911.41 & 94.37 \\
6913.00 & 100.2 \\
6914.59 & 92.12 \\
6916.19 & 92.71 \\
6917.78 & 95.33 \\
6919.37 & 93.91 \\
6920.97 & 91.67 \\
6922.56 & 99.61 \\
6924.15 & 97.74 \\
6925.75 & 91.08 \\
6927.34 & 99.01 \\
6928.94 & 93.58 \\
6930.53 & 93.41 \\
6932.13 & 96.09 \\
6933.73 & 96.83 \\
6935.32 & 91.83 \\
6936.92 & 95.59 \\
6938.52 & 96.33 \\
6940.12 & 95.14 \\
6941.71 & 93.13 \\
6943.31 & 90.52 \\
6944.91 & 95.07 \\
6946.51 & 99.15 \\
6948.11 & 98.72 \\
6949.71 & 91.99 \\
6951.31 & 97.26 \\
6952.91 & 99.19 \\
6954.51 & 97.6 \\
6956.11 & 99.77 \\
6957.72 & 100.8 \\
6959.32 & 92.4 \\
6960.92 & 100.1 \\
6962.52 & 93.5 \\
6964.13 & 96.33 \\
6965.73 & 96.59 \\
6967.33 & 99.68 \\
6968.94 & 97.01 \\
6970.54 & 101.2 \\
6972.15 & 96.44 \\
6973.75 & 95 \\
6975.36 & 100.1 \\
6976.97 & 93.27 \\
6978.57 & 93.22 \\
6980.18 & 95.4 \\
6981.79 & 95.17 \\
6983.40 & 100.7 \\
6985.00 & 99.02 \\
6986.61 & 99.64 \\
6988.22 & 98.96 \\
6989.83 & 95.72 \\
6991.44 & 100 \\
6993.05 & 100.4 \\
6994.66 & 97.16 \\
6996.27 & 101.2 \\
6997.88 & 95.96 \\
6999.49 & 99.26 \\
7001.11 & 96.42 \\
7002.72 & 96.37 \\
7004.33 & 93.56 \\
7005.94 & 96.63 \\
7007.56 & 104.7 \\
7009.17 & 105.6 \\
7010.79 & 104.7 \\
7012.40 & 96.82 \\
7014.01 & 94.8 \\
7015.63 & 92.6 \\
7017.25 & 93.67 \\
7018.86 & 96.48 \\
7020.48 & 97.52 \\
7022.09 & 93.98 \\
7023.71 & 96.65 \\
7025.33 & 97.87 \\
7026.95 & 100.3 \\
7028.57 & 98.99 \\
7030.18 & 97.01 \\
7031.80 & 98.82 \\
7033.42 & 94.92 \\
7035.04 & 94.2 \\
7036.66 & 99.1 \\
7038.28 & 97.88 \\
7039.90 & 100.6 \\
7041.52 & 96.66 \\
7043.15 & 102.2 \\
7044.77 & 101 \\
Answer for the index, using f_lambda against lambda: 94.6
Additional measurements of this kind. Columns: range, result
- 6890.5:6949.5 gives 95.4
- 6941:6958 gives 96.5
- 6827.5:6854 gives 94.3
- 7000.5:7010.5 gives 99.2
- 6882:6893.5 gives 96.3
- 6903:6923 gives 94.8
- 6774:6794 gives 94.8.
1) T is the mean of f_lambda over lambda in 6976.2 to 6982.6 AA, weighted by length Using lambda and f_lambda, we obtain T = 94.3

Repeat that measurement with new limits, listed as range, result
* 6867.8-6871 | 98.3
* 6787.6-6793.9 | 95.9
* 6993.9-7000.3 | 98.4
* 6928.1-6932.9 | 94.3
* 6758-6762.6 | 96.6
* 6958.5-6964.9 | 95.6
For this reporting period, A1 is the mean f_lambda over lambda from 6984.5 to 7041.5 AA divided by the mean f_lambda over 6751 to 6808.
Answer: 1.03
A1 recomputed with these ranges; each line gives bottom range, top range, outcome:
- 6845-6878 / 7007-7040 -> 1.04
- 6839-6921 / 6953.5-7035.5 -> 1.03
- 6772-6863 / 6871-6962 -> 1.01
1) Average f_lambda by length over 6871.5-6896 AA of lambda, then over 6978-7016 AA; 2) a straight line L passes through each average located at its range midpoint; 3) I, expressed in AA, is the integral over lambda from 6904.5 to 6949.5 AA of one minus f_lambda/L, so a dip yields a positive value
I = 0.8 AA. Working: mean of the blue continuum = 95.8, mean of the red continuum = 98.2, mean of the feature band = 95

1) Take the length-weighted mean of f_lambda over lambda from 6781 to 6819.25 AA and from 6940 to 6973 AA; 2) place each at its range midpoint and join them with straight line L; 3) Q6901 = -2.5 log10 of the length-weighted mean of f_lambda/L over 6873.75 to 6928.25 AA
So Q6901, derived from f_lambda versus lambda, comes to 0.00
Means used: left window 94.7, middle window 95.8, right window 96.8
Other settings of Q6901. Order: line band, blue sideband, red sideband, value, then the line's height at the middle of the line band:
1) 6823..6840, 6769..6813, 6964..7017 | 0.00 mag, 95.5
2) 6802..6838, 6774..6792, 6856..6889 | -0.01 mag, 94.9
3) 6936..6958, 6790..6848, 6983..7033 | 0.01 mag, 97.1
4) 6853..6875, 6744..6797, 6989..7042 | 0.02 mag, 95.8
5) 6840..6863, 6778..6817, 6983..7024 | 0.03 mag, 95.7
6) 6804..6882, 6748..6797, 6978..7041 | 0.01 mag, 95.6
